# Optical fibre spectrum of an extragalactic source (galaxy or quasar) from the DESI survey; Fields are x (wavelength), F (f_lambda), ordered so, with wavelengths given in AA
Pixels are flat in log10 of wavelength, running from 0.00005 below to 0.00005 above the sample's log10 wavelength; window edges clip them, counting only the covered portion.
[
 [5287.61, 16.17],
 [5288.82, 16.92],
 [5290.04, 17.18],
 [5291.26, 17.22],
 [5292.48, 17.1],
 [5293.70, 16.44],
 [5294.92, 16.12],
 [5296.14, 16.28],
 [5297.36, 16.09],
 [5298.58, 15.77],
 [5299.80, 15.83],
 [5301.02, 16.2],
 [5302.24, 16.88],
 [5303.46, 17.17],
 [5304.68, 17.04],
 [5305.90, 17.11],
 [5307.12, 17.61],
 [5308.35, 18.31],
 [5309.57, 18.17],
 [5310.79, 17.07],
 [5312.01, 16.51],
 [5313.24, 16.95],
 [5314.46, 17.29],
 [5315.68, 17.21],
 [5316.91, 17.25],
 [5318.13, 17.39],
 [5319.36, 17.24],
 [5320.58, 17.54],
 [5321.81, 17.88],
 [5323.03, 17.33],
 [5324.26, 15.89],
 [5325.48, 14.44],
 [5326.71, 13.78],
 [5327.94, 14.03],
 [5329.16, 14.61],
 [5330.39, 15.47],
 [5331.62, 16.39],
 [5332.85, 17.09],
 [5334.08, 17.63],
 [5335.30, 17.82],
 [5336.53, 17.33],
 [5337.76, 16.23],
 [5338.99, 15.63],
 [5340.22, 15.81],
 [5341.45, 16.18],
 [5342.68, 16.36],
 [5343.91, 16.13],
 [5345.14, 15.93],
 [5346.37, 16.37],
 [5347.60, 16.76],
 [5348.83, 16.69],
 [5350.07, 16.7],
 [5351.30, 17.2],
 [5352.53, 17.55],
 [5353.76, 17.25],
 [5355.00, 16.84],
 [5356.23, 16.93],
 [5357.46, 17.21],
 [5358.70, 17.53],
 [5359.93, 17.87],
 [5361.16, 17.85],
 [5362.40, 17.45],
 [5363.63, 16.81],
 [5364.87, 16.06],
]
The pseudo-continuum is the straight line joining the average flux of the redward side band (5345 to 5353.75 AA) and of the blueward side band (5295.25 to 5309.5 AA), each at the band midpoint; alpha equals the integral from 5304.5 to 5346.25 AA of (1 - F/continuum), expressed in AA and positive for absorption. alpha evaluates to 0.5 AA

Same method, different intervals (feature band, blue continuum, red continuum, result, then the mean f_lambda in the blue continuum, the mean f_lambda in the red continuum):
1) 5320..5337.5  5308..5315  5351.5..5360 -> 1.11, 17.4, 17.3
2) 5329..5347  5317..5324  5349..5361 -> 0.97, 17.4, 17.2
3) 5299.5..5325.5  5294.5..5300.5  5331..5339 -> -1.10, 16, 17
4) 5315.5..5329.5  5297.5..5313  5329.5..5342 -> 0.41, 16.9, 16.5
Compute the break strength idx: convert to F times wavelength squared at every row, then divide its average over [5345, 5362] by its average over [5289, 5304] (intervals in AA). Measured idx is 1.1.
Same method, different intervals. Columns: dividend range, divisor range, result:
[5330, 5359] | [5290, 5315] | 1.01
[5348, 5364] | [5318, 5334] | 1.08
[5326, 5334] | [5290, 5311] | 0.92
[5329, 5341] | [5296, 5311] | 0.99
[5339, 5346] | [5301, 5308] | 0.95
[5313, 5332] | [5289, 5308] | 0.98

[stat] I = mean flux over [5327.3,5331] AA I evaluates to 14.7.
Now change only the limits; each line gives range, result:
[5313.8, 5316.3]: 17.3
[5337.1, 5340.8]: 15.9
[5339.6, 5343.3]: 16.1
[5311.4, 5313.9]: 16.7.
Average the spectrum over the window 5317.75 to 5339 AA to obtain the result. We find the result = 16.3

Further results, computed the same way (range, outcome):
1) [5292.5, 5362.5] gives 16.7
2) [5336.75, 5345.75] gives 16.1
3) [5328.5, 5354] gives 16.5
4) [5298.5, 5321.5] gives 17.1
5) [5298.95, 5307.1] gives 16.8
